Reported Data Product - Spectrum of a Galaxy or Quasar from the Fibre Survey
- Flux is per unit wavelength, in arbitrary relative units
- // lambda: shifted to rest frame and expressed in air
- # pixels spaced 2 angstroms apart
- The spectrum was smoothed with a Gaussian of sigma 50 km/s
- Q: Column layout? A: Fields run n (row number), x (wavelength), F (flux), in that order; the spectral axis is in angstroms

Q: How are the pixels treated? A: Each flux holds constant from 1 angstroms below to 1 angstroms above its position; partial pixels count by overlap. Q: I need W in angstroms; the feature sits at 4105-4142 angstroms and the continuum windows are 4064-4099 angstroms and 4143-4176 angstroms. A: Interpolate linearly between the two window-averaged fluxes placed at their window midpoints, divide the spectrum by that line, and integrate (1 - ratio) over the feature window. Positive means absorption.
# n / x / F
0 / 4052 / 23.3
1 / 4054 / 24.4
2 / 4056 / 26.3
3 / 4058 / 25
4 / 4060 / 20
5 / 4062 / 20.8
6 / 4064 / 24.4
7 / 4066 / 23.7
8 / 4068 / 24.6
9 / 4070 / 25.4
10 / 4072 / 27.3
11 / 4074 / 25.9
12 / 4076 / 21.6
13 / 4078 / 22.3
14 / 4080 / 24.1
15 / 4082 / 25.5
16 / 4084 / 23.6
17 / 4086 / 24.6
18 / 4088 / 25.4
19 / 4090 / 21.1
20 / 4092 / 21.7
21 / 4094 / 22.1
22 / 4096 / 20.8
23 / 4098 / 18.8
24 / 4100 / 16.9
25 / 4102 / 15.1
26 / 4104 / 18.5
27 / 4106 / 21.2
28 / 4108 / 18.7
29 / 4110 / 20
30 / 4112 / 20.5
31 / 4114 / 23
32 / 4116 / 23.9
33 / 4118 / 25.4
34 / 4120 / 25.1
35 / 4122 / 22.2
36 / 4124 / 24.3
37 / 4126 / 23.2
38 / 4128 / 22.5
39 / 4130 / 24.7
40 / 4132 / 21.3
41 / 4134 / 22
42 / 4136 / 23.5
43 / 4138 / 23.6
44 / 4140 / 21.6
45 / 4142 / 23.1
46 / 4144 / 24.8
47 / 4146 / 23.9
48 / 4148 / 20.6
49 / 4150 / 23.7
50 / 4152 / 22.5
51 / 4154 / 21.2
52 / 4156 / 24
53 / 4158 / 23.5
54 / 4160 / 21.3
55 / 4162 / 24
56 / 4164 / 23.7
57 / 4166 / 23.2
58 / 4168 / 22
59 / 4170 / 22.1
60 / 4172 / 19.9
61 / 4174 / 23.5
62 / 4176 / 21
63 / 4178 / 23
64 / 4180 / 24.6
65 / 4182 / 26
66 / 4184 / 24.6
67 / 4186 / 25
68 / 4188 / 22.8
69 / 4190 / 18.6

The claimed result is 0.7 angstroms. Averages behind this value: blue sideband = 23.5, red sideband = 22.7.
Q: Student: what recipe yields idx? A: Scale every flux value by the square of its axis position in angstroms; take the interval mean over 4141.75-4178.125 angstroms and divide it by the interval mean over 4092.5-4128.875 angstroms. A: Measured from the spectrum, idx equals 1.1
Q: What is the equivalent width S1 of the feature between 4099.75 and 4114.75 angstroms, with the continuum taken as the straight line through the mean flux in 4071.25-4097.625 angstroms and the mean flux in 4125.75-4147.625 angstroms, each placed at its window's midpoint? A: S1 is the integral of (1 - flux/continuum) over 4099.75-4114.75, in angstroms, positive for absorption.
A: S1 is 2.54 angstroms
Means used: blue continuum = 23.4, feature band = 19.3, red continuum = 23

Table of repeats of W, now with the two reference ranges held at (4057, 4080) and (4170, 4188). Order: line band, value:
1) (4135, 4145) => 0.07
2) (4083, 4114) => 3.88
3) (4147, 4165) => 0.54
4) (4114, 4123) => -0.18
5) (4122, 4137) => 0.32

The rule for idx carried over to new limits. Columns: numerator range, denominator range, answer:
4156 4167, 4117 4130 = 0.99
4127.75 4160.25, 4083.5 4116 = 1.12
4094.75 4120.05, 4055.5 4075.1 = 0.86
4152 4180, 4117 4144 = 0.98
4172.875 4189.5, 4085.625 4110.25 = 1.21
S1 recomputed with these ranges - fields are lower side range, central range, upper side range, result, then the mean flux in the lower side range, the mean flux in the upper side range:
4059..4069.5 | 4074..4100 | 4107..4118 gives -0.3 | 22.8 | 21.6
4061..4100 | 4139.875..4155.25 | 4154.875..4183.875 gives 0.2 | 23.2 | 23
